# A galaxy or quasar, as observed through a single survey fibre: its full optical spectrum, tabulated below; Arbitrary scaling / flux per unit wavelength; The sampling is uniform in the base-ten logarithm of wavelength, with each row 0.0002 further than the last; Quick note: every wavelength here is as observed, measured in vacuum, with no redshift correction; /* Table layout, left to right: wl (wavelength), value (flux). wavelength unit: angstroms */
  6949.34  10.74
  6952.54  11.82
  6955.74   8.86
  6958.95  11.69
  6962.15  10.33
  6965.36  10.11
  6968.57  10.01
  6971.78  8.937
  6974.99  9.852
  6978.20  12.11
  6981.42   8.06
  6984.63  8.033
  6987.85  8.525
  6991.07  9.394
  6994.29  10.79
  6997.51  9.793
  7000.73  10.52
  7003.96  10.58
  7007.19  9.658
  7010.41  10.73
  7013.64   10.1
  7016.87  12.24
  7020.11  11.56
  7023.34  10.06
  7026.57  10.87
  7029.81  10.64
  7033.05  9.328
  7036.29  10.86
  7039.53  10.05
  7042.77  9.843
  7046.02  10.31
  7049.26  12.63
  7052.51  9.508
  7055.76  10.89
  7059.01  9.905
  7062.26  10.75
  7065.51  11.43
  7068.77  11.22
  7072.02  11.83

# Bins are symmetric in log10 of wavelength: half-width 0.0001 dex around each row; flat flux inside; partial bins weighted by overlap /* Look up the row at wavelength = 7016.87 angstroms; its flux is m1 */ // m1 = 12.24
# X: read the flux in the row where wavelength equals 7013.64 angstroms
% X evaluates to 10.1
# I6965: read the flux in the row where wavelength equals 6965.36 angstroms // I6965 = 10.11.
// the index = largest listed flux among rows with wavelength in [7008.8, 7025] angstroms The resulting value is 12.24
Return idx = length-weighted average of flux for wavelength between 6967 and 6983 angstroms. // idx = 9.8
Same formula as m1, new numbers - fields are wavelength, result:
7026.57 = 10.87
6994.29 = 10.79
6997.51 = 9.793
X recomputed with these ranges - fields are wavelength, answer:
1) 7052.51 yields 9.508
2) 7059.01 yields 9.905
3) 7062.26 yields 10.75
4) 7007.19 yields 9.658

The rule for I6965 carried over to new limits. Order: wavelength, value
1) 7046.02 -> 10.31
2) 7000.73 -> 10.52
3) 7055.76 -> 10.89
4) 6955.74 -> 8.86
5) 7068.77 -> 11.22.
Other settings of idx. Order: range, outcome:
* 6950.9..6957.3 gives 10.4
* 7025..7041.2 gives 10.3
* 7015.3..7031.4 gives 11.1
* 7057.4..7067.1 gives 10.7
